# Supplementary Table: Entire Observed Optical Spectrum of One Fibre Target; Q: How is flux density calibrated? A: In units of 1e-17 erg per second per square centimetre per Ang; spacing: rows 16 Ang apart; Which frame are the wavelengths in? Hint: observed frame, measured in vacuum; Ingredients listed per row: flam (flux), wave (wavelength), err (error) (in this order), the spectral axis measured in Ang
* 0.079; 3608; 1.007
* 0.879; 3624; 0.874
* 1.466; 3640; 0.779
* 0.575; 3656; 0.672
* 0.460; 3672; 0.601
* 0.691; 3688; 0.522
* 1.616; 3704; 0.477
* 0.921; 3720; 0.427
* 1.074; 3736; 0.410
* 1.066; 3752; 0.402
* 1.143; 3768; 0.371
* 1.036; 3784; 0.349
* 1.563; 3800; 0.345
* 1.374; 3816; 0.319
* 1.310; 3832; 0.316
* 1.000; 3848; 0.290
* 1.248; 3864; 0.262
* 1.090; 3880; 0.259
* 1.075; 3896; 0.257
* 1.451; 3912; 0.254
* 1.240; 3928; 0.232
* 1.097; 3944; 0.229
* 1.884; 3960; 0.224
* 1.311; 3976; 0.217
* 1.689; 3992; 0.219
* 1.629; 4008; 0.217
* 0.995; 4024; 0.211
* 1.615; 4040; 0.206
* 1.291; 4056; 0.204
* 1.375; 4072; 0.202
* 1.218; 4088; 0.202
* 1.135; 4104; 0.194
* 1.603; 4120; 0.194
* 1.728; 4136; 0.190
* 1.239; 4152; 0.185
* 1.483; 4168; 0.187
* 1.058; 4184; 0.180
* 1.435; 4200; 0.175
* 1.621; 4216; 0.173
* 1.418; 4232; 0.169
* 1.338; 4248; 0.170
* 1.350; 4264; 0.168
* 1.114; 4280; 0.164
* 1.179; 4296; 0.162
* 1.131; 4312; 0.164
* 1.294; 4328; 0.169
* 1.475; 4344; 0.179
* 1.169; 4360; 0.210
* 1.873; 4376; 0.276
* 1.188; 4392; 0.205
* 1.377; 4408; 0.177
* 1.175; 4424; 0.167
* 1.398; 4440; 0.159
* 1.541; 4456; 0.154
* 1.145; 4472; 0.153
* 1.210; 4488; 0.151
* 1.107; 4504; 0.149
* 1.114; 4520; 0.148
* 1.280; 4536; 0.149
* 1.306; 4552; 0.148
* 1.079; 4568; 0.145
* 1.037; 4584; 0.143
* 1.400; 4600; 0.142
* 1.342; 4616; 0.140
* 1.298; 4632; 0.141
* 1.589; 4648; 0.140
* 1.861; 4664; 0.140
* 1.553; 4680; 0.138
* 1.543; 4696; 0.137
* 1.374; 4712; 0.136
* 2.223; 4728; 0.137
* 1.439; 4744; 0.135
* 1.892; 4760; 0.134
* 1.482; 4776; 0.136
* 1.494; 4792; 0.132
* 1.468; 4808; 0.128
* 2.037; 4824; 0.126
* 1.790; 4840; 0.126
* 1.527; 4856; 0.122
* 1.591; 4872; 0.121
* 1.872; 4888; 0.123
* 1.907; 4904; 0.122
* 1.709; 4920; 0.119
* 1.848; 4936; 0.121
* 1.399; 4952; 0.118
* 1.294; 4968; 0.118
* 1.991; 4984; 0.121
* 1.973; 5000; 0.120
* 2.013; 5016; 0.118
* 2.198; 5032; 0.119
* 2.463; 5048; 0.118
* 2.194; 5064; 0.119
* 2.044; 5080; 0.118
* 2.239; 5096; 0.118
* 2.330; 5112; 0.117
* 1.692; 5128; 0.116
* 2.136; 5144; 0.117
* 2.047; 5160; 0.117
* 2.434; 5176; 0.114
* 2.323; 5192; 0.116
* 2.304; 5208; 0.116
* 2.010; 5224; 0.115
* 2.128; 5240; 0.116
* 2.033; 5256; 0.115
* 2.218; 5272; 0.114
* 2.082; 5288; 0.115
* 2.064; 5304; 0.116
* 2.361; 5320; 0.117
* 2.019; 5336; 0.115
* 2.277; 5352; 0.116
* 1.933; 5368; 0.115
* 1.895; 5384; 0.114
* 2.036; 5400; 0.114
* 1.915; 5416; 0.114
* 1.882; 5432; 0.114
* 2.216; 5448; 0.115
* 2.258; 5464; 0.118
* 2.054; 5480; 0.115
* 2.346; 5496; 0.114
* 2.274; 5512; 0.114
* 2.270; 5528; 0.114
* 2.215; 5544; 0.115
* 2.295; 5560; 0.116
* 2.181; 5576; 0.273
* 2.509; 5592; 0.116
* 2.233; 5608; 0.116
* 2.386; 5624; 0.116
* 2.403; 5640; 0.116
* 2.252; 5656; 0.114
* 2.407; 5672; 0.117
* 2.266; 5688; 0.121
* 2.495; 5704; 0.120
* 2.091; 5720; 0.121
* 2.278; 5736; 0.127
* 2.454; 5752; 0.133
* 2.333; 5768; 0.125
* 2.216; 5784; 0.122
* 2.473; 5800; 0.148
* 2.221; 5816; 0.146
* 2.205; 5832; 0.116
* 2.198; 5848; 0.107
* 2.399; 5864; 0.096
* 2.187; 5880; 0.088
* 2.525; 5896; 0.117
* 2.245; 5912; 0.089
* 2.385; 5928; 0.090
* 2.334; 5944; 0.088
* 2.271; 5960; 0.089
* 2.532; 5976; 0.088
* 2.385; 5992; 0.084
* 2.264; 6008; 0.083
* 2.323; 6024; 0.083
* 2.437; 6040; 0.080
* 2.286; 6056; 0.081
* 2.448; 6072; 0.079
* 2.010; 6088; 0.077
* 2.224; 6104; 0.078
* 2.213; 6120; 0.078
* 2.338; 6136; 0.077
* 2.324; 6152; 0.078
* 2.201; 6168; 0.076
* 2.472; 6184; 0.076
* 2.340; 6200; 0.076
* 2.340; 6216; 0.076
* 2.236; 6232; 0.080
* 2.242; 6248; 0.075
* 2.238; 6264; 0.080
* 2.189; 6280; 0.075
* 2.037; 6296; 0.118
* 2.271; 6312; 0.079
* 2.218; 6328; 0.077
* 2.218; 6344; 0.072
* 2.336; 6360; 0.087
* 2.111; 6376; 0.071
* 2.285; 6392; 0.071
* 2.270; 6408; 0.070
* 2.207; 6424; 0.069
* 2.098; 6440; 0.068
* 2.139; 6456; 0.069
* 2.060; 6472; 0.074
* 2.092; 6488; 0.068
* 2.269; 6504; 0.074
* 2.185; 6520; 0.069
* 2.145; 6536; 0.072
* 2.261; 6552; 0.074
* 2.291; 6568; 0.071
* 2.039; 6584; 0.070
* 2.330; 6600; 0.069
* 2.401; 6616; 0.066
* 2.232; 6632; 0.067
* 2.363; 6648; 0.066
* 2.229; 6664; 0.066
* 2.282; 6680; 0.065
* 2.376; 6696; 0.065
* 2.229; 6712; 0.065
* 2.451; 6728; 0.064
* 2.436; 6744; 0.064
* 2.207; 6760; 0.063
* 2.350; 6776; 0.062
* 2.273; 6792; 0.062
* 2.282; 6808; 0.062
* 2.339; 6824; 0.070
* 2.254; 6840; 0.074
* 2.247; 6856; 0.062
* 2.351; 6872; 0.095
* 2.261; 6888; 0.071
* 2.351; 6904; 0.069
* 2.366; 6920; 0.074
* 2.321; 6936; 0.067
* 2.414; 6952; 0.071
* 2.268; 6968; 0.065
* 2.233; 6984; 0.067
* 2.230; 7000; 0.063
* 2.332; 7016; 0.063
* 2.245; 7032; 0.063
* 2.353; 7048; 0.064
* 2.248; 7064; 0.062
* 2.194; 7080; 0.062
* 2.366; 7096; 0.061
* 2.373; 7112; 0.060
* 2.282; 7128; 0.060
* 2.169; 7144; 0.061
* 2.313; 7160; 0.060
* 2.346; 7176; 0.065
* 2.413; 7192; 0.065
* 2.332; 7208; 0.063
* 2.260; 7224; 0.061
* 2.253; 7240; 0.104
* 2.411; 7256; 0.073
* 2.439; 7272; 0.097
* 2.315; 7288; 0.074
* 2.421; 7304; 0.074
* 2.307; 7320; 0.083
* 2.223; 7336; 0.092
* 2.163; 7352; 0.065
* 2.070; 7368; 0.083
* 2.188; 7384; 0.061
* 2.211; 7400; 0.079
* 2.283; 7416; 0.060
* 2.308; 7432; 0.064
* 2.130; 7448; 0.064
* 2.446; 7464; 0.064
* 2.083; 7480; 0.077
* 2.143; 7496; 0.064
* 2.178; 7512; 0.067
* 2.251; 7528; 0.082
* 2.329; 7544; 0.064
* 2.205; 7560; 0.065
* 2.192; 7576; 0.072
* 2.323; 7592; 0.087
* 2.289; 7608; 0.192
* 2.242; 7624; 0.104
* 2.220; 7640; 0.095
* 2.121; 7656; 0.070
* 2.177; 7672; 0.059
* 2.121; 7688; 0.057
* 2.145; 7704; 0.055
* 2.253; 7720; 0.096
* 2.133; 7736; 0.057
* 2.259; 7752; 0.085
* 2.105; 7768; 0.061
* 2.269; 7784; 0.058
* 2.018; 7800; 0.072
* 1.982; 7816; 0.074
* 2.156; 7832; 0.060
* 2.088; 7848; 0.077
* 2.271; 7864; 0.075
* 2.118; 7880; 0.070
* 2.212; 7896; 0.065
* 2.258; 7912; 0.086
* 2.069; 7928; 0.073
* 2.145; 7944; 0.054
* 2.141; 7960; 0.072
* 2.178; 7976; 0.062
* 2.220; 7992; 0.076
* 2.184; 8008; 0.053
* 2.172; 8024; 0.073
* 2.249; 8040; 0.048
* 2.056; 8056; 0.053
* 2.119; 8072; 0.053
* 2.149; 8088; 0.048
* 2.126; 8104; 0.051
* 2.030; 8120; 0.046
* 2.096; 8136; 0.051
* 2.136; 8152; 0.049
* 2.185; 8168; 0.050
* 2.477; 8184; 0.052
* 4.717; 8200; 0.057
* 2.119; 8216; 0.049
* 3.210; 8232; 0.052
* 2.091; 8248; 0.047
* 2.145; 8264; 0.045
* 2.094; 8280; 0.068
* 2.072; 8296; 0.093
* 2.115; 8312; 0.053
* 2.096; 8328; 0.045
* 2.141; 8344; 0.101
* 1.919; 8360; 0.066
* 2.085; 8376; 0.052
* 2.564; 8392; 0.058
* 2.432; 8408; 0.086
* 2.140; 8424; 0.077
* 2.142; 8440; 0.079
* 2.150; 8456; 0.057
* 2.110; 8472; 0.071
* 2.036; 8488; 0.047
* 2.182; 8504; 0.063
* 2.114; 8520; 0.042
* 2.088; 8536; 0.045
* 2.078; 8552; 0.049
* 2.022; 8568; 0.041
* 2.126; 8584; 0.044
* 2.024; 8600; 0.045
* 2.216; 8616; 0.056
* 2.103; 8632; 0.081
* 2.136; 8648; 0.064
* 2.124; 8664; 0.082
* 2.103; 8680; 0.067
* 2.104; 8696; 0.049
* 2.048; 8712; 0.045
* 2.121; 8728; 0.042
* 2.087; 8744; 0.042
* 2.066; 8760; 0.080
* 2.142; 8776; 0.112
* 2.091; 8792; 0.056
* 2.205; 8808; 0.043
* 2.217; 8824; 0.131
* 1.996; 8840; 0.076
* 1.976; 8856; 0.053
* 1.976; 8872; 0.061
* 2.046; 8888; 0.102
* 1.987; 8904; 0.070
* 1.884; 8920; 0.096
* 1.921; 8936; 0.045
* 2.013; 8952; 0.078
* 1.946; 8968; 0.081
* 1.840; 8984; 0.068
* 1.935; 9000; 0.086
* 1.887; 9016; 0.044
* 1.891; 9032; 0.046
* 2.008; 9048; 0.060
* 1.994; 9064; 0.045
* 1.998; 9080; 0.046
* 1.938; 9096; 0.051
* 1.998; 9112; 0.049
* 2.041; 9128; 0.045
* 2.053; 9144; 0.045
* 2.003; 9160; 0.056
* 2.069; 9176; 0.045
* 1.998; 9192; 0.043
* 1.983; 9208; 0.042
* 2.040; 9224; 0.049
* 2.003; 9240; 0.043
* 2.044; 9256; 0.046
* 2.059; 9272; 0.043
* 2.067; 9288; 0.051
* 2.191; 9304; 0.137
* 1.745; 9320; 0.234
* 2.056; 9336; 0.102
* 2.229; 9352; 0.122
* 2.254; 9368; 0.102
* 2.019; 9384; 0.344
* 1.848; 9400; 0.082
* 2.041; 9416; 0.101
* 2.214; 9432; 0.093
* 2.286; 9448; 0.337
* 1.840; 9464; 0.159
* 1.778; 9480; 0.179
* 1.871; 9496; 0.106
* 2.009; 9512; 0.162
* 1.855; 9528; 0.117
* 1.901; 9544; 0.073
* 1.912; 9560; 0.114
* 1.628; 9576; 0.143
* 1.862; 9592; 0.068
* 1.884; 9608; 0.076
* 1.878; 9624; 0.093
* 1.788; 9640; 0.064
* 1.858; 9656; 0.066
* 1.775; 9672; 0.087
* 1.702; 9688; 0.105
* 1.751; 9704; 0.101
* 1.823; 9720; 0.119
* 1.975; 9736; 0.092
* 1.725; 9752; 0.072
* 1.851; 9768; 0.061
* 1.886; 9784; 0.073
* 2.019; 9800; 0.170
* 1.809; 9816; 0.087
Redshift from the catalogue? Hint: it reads 0.25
